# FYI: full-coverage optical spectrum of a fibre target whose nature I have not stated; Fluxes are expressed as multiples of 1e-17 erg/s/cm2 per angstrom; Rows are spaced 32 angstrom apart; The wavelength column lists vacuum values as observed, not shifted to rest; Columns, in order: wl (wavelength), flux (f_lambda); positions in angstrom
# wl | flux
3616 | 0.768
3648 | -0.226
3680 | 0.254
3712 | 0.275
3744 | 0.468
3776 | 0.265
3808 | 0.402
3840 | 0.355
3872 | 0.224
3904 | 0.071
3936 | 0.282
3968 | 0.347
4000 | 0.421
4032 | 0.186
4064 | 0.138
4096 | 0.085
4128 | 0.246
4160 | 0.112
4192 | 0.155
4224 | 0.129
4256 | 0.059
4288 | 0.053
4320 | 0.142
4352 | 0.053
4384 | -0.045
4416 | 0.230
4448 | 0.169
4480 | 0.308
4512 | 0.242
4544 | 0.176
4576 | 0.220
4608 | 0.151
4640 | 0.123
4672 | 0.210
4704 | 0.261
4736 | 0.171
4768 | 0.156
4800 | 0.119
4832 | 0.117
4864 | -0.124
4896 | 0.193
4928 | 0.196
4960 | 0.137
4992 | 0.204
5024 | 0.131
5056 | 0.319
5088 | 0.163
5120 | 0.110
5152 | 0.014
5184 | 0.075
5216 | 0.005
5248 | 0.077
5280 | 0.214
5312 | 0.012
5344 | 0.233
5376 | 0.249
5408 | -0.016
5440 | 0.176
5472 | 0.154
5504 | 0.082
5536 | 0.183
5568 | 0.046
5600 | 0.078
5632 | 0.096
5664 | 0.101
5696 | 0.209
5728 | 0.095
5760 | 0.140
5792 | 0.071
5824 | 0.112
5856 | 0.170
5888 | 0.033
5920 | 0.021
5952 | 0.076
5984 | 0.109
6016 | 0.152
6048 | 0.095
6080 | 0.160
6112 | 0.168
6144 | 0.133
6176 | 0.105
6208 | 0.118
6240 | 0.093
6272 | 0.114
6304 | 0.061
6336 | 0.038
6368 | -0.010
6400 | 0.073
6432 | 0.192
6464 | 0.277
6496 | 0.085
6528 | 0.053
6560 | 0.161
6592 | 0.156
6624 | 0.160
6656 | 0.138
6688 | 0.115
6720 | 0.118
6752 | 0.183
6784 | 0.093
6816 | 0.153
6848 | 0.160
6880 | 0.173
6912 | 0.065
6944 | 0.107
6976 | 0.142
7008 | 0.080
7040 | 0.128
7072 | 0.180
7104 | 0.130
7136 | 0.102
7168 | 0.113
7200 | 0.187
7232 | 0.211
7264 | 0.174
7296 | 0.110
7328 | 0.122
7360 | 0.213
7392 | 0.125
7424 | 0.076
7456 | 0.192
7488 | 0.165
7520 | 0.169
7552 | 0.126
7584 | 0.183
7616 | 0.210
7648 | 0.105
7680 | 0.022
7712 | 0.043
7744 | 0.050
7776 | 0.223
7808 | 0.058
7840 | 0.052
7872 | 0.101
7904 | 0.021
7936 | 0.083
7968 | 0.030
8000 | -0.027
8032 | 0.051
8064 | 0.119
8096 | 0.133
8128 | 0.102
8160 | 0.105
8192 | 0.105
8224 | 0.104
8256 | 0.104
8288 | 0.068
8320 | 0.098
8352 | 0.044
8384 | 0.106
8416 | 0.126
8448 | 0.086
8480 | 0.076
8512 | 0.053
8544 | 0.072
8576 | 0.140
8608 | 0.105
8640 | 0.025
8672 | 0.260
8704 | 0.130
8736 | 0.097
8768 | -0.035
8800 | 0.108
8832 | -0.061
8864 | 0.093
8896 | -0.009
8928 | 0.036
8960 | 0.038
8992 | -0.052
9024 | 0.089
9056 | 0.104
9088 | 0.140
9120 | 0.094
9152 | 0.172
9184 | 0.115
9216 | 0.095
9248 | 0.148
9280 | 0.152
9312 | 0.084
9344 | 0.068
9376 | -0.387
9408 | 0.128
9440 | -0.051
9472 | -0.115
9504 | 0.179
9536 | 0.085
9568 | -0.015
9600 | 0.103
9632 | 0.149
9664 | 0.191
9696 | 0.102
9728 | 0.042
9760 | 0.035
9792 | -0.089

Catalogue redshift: 0.73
